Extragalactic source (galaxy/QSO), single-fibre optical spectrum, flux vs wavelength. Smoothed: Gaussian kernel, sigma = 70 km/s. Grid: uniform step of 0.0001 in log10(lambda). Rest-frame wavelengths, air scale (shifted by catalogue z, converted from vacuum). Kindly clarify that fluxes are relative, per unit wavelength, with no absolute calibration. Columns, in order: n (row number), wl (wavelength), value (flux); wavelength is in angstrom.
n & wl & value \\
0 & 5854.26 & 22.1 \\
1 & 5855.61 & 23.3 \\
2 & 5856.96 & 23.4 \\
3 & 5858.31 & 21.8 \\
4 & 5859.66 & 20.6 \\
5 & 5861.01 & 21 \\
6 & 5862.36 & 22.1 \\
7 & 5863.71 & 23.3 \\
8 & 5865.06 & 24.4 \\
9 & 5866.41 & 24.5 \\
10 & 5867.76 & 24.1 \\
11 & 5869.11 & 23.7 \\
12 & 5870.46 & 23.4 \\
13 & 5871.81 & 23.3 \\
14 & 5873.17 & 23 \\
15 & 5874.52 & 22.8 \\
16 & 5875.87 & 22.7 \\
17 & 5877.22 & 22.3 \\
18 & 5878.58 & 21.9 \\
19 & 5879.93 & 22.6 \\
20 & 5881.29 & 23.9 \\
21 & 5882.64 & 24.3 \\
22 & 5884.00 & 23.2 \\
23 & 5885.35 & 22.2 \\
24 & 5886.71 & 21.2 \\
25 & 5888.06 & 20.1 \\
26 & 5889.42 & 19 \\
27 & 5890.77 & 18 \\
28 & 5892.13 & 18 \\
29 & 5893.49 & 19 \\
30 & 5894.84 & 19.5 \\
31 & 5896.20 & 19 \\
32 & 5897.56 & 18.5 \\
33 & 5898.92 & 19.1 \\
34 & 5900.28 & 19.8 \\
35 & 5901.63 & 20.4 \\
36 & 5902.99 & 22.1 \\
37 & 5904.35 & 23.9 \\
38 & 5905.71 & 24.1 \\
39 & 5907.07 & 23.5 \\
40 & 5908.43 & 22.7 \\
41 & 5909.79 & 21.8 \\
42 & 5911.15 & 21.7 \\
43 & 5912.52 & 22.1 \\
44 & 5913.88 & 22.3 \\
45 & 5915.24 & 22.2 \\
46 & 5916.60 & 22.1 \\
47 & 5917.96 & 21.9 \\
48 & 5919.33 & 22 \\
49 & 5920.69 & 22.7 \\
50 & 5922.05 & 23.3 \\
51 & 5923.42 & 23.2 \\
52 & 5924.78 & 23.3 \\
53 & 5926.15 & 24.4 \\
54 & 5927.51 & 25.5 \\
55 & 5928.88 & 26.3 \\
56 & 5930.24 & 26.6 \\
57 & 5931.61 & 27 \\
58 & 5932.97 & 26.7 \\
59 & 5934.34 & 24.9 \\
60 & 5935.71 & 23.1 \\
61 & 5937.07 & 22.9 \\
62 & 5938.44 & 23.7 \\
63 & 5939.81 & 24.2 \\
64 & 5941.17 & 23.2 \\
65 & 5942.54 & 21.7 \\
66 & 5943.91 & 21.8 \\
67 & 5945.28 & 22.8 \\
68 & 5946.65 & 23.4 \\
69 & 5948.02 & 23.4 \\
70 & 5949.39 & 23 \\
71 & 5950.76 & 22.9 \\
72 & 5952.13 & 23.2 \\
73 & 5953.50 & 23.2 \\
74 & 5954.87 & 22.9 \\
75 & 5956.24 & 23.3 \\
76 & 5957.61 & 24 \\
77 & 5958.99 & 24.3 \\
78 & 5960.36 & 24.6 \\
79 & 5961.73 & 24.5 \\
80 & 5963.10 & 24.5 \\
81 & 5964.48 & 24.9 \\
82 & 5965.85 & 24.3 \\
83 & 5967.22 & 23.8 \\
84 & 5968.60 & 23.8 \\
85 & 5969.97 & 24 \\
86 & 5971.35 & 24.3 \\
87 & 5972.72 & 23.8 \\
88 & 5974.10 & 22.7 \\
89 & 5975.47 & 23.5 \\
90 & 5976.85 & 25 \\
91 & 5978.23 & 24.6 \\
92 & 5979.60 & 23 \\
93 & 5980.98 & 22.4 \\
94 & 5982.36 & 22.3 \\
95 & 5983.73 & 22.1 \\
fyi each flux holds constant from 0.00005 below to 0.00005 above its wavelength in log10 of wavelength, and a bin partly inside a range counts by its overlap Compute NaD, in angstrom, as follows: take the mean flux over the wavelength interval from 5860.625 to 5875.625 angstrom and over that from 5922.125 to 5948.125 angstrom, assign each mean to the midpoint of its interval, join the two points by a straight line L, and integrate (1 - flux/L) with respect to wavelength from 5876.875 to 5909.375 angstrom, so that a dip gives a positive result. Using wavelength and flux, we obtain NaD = 3.3 angstrom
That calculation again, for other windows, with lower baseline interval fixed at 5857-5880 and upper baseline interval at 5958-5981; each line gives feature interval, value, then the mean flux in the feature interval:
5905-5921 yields 0.6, 22.4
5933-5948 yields 0.2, 23.3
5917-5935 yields -0.7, 24.4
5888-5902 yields 2.5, 19.1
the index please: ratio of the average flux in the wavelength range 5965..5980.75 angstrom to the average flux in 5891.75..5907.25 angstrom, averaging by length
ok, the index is 1.16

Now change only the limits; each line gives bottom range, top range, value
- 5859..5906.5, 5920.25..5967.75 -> 1.10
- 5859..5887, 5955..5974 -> 1.05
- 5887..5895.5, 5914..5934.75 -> 1.26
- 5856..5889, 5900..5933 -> 1.02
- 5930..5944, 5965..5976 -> 0.98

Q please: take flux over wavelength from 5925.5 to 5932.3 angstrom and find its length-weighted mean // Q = 26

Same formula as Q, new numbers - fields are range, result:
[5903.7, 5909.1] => 23.5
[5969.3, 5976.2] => 23.7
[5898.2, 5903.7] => 20.4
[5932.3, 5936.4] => 24.9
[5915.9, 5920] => 22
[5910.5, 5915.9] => 22.1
